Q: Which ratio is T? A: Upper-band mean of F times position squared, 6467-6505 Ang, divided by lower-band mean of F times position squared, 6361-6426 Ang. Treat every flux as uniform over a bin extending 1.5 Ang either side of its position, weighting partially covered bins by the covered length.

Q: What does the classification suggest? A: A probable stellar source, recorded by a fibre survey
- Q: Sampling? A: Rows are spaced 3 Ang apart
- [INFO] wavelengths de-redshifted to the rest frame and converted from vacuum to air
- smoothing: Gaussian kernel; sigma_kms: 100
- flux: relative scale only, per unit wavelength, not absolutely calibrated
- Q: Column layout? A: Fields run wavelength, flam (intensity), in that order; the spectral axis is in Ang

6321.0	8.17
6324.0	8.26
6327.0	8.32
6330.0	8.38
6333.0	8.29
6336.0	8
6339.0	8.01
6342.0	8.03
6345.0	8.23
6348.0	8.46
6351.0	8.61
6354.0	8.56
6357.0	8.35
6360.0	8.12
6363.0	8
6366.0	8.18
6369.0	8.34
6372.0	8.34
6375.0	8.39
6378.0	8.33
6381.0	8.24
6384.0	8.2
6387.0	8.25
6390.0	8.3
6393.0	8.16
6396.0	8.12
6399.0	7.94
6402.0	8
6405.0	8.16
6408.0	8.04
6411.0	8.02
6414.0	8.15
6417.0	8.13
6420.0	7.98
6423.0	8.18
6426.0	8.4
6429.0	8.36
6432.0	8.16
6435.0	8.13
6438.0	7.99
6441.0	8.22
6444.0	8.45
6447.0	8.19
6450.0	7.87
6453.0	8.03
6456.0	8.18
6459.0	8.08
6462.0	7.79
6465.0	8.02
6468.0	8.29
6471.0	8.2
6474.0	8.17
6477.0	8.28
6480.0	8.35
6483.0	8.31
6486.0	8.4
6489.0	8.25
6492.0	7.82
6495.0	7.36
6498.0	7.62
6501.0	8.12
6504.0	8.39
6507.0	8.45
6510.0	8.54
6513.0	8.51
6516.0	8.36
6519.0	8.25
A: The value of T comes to 1.02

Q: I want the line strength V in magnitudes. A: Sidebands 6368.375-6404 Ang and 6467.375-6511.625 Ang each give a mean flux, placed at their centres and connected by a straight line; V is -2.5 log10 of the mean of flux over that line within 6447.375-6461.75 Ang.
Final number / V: 0.02 mag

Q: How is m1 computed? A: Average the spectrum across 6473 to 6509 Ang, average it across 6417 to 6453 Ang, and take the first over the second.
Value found 1.0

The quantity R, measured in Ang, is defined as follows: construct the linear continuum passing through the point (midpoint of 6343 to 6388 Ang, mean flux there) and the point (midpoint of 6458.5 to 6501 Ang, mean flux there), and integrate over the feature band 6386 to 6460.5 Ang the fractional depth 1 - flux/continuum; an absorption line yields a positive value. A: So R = 0.42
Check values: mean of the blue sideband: 8.3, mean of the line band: 8.14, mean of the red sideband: 8.07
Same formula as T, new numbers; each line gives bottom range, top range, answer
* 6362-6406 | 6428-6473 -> 1.01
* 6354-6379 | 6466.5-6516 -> 1.03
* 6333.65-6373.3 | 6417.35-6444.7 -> 1.02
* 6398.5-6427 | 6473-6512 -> 1.03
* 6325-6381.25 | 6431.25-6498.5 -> 1.01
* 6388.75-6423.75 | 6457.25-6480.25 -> 1.02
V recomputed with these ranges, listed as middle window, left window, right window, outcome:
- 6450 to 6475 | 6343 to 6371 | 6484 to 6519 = 0.02 mag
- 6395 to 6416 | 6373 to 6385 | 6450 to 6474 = 0.02 mag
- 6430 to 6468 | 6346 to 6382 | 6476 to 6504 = 0.01 mag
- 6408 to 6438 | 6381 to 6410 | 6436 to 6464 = -0.01 mag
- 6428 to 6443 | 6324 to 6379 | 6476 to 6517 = 0.01 mag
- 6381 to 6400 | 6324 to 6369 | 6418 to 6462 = 0.00 mag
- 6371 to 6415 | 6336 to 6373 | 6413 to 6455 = 0.00 mag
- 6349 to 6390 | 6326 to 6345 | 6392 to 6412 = -0.02 mag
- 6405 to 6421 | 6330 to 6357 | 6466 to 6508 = 0.02 mag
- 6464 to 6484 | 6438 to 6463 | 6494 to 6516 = -0.01 mag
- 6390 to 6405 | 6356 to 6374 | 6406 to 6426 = 0.01 mag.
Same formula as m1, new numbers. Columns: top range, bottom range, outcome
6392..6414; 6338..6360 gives 0.97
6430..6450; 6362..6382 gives 0.99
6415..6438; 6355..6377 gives 0.99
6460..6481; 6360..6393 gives 0.99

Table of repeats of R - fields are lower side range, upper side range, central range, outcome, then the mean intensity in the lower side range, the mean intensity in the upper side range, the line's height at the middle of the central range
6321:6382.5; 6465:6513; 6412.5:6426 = 0.13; 8.27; 8.18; 8.22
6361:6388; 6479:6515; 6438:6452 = 0.09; 8.25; 8.18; 8.21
